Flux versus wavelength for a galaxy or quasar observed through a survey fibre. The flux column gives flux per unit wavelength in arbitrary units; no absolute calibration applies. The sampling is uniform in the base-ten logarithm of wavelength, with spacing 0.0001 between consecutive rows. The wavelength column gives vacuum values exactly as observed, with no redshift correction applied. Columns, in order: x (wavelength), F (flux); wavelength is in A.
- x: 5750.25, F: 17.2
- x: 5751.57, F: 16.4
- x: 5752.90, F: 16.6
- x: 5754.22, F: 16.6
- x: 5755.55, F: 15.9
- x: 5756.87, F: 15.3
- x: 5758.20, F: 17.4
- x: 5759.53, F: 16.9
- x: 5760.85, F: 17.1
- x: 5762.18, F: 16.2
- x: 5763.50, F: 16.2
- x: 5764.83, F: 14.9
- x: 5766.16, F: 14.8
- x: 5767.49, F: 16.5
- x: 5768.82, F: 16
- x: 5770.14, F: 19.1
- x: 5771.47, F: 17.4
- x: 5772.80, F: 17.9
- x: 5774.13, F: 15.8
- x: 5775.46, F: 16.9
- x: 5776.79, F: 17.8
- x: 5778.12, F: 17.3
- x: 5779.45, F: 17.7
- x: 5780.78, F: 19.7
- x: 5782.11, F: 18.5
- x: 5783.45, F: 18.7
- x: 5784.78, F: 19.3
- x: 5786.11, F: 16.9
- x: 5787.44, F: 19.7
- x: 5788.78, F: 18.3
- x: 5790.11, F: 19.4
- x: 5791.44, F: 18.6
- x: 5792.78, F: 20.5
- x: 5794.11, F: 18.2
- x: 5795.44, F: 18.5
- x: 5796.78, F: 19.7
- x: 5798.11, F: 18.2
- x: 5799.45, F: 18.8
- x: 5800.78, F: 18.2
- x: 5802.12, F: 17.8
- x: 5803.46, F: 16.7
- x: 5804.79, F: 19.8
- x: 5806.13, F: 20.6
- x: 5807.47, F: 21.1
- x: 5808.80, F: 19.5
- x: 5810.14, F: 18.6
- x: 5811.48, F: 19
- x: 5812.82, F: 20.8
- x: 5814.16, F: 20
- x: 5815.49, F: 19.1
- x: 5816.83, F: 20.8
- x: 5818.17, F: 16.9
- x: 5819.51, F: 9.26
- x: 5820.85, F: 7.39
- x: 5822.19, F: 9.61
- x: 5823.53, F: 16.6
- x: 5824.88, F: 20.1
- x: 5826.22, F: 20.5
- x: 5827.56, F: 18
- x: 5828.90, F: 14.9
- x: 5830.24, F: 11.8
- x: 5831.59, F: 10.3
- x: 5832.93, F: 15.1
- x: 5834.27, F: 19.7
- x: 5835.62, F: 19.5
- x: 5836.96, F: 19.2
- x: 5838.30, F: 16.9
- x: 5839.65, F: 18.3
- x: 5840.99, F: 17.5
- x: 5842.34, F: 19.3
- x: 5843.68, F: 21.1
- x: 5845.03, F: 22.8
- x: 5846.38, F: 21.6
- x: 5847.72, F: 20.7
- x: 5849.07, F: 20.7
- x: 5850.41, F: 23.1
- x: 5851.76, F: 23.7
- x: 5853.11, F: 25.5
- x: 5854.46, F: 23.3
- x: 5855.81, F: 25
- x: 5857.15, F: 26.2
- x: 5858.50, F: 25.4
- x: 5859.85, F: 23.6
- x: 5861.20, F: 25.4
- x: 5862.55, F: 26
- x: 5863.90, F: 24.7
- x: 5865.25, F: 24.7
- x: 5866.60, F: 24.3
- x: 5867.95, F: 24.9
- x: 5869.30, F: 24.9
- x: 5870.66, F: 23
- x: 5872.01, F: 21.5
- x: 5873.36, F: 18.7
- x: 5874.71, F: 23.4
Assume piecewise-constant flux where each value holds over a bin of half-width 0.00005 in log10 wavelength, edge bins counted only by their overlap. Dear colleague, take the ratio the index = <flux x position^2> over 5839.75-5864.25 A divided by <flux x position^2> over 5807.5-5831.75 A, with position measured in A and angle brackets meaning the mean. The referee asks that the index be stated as 1.40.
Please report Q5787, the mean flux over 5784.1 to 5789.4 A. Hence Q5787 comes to 18.5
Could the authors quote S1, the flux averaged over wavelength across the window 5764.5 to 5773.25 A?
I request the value 16.7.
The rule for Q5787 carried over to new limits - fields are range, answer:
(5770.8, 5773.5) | 17.6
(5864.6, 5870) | 24.7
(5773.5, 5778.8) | 17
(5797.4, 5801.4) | 18.4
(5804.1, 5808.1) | 20.5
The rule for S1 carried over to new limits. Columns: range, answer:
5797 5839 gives 17.3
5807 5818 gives 19.7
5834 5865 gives 22.2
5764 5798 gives 17.9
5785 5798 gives 18.9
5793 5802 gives 18.7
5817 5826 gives 14.1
